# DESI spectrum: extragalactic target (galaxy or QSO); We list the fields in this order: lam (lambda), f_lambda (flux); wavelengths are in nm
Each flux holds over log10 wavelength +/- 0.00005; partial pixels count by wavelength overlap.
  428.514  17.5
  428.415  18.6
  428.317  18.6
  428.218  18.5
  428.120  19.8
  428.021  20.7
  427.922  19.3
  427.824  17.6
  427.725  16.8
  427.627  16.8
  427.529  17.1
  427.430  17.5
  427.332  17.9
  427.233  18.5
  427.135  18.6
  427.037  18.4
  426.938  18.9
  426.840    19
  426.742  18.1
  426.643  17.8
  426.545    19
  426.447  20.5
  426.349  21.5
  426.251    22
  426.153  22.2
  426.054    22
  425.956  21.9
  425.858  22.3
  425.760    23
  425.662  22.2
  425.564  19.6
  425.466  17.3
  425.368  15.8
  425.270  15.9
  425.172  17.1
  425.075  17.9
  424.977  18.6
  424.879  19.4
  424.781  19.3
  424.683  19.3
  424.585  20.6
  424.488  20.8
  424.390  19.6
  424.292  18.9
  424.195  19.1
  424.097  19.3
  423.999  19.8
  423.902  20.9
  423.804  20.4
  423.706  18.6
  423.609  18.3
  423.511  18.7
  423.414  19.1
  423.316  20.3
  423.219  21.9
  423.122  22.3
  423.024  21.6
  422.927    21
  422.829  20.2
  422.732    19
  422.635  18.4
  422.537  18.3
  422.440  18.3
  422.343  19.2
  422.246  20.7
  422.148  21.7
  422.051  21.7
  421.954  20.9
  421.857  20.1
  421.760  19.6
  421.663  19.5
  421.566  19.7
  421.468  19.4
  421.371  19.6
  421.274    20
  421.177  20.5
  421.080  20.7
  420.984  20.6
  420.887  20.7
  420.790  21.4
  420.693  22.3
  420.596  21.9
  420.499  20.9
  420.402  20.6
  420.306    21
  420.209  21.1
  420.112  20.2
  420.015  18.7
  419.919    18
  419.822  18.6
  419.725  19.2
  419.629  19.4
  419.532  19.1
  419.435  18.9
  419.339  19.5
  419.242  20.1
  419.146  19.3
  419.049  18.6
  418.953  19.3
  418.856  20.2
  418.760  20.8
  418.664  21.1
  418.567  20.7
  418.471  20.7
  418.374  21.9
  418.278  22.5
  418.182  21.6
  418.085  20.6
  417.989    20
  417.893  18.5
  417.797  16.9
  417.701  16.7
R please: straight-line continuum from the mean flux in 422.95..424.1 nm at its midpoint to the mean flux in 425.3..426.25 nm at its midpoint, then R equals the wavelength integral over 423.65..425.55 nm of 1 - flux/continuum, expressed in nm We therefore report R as 0.14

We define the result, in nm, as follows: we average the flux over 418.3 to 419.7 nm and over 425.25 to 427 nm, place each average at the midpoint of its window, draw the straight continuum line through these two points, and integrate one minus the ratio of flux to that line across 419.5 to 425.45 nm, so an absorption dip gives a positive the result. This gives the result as 0.07 nm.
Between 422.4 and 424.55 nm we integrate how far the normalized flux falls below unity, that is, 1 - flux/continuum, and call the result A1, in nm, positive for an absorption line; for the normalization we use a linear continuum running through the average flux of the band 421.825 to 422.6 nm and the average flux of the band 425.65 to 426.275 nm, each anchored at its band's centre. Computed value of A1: 0.11 nm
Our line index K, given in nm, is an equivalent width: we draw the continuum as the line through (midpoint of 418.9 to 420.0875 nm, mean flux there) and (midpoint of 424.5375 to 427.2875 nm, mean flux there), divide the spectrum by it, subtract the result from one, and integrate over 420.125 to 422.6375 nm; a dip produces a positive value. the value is -0.15 nm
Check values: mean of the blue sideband 19.1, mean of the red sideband 19.5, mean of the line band 20.4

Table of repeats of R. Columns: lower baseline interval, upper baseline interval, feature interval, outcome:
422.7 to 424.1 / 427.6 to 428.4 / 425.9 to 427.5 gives -0.05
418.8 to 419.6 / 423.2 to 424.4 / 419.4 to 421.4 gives -0.08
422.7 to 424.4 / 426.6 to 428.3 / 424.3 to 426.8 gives -0.08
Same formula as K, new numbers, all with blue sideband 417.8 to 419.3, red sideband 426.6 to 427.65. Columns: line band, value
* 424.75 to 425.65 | 0.03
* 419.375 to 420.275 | 0.03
